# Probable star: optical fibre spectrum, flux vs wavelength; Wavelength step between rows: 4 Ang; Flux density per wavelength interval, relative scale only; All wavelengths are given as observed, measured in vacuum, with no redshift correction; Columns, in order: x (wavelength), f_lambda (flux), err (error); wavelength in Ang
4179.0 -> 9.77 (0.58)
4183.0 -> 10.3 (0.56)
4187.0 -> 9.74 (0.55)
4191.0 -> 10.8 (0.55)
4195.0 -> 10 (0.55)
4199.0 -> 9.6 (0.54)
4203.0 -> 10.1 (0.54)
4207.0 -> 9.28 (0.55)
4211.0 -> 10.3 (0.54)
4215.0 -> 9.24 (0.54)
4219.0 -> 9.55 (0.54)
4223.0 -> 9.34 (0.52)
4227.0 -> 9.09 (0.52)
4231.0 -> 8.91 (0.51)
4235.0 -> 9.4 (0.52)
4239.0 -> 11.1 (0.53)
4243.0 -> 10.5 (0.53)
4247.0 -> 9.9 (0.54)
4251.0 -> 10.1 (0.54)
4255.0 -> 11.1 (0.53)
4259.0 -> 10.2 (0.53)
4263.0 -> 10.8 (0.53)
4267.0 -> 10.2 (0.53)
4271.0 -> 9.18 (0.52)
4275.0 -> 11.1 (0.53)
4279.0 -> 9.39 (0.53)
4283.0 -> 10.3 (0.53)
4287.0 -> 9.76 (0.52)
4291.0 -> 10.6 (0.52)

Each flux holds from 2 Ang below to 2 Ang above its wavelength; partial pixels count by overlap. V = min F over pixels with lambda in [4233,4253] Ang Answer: 9.4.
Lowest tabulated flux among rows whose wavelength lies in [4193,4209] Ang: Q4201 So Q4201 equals 9.28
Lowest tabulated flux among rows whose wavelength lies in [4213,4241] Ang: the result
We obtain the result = 8.91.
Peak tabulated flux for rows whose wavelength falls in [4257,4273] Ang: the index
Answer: 10.8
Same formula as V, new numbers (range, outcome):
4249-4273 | 9.18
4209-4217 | 9.24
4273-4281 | 9.39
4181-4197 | 9.74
